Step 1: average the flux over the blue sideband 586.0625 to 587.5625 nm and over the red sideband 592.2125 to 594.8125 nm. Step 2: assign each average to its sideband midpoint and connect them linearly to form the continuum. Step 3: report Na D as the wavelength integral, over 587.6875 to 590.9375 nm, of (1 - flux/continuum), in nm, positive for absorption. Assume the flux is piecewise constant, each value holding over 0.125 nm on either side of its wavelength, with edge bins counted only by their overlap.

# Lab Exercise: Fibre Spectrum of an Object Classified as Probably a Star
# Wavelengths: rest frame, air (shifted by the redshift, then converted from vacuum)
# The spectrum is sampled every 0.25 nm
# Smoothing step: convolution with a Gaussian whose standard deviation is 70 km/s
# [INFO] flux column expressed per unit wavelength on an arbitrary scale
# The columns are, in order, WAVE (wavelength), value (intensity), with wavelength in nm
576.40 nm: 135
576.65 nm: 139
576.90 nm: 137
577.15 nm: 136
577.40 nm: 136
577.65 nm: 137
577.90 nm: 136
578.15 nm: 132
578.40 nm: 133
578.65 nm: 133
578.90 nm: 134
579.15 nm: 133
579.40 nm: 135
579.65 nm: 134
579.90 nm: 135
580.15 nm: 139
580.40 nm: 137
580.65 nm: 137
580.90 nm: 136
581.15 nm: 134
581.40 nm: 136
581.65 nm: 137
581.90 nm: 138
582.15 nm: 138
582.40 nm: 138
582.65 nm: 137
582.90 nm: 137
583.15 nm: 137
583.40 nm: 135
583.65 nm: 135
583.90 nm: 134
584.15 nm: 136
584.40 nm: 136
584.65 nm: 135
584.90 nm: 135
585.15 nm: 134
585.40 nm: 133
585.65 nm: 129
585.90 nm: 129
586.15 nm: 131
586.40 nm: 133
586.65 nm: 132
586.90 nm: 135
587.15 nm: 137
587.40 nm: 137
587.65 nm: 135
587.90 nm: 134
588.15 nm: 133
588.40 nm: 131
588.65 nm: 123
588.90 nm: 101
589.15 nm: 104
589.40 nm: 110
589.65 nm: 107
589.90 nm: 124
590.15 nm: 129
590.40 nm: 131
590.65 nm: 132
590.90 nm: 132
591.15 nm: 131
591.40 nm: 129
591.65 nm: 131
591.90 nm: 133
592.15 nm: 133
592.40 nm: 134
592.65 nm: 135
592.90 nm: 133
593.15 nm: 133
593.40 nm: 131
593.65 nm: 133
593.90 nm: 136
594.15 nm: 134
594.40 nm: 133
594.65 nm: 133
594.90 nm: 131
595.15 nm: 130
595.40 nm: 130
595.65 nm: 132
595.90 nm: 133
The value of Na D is 0.279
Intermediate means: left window 134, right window 133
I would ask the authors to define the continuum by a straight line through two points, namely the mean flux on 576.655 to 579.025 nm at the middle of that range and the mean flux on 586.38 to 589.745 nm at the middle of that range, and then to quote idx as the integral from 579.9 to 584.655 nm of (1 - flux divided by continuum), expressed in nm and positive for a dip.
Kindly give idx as -0.207 nm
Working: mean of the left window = 135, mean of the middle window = 136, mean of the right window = 125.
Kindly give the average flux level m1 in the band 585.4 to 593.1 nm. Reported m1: 128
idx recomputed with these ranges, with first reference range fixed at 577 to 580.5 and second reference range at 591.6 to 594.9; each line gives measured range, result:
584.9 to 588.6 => 0.03 nm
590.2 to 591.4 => 0.02 nm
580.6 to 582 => -0.02 nm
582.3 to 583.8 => -0.02 nm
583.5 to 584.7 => -0.01 nm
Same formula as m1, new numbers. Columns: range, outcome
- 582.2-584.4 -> 136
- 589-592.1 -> 124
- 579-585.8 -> 136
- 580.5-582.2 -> 137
